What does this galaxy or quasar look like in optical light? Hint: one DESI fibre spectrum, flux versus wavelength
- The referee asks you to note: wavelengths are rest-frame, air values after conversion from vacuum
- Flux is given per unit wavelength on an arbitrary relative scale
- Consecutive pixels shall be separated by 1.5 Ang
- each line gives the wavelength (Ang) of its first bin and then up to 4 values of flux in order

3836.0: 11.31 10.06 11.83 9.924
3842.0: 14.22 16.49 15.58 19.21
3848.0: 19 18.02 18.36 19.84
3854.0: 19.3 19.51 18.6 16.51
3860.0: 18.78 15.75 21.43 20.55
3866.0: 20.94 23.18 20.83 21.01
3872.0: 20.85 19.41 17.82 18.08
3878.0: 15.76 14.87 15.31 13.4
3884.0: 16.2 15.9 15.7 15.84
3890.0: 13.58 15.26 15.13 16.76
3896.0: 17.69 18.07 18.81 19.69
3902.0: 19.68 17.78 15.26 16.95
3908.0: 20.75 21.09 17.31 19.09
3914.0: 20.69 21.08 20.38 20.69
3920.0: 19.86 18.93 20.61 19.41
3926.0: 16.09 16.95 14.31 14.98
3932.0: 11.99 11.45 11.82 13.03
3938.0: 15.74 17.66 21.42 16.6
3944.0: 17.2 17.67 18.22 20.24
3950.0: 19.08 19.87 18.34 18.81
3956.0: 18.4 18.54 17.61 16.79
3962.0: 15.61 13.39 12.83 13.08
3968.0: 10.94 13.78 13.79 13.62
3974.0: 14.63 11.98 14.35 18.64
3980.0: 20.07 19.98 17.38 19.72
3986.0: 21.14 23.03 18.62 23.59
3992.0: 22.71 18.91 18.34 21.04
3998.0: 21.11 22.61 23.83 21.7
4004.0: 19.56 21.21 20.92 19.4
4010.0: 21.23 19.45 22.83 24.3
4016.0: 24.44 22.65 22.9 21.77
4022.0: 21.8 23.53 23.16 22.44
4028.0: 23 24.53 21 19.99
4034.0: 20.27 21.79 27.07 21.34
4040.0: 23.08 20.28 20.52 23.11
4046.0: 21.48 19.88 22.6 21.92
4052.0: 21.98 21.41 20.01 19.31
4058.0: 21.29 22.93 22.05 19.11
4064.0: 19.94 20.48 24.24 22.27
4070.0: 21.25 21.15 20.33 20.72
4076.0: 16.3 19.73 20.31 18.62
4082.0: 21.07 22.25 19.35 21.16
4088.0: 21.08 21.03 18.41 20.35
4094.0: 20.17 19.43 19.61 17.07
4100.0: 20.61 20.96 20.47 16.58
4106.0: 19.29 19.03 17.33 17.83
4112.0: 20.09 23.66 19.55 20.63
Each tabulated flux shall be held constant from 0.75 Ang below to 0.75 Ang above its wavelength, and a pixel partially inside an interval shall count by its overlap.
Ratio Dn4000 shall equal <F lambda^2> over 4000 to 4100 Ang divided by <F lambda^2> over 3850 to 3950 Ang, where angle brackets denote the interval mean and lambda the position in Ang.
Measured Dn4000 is 1.3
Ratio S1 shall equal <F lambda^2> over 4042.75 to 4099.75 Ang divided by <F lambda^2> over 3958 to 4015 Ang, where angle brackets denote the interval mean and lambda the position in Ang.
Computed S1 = 1.16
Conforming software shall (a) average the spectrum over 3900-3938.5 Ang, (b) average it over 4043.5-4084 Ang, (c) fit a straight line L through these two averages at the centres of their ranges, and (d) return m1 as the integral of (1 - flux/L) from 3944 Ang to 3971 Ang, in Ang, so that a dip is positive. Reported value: 2.65 Ang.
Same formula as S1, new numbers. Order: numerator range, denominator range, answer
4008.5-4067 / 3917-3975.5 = 1.40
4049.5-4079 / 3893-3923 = 1.19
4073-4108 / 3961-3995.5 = 1.23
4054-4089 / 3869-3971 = 1.30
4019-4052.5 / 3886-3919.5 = 1.31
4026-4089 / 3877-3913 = 1.36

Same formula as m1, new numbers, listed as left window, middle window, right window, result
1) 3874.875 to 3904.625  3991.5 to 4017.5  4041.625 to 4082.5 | -2.65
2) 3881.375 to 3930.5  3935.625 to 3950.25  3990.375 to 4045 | 1.17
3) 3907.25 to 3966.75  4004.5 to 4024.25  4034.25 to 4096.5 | -2.43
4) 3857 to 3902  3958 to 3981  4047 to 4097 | 5.14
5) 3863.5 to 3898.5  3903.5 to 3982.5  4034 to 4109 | 6.62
